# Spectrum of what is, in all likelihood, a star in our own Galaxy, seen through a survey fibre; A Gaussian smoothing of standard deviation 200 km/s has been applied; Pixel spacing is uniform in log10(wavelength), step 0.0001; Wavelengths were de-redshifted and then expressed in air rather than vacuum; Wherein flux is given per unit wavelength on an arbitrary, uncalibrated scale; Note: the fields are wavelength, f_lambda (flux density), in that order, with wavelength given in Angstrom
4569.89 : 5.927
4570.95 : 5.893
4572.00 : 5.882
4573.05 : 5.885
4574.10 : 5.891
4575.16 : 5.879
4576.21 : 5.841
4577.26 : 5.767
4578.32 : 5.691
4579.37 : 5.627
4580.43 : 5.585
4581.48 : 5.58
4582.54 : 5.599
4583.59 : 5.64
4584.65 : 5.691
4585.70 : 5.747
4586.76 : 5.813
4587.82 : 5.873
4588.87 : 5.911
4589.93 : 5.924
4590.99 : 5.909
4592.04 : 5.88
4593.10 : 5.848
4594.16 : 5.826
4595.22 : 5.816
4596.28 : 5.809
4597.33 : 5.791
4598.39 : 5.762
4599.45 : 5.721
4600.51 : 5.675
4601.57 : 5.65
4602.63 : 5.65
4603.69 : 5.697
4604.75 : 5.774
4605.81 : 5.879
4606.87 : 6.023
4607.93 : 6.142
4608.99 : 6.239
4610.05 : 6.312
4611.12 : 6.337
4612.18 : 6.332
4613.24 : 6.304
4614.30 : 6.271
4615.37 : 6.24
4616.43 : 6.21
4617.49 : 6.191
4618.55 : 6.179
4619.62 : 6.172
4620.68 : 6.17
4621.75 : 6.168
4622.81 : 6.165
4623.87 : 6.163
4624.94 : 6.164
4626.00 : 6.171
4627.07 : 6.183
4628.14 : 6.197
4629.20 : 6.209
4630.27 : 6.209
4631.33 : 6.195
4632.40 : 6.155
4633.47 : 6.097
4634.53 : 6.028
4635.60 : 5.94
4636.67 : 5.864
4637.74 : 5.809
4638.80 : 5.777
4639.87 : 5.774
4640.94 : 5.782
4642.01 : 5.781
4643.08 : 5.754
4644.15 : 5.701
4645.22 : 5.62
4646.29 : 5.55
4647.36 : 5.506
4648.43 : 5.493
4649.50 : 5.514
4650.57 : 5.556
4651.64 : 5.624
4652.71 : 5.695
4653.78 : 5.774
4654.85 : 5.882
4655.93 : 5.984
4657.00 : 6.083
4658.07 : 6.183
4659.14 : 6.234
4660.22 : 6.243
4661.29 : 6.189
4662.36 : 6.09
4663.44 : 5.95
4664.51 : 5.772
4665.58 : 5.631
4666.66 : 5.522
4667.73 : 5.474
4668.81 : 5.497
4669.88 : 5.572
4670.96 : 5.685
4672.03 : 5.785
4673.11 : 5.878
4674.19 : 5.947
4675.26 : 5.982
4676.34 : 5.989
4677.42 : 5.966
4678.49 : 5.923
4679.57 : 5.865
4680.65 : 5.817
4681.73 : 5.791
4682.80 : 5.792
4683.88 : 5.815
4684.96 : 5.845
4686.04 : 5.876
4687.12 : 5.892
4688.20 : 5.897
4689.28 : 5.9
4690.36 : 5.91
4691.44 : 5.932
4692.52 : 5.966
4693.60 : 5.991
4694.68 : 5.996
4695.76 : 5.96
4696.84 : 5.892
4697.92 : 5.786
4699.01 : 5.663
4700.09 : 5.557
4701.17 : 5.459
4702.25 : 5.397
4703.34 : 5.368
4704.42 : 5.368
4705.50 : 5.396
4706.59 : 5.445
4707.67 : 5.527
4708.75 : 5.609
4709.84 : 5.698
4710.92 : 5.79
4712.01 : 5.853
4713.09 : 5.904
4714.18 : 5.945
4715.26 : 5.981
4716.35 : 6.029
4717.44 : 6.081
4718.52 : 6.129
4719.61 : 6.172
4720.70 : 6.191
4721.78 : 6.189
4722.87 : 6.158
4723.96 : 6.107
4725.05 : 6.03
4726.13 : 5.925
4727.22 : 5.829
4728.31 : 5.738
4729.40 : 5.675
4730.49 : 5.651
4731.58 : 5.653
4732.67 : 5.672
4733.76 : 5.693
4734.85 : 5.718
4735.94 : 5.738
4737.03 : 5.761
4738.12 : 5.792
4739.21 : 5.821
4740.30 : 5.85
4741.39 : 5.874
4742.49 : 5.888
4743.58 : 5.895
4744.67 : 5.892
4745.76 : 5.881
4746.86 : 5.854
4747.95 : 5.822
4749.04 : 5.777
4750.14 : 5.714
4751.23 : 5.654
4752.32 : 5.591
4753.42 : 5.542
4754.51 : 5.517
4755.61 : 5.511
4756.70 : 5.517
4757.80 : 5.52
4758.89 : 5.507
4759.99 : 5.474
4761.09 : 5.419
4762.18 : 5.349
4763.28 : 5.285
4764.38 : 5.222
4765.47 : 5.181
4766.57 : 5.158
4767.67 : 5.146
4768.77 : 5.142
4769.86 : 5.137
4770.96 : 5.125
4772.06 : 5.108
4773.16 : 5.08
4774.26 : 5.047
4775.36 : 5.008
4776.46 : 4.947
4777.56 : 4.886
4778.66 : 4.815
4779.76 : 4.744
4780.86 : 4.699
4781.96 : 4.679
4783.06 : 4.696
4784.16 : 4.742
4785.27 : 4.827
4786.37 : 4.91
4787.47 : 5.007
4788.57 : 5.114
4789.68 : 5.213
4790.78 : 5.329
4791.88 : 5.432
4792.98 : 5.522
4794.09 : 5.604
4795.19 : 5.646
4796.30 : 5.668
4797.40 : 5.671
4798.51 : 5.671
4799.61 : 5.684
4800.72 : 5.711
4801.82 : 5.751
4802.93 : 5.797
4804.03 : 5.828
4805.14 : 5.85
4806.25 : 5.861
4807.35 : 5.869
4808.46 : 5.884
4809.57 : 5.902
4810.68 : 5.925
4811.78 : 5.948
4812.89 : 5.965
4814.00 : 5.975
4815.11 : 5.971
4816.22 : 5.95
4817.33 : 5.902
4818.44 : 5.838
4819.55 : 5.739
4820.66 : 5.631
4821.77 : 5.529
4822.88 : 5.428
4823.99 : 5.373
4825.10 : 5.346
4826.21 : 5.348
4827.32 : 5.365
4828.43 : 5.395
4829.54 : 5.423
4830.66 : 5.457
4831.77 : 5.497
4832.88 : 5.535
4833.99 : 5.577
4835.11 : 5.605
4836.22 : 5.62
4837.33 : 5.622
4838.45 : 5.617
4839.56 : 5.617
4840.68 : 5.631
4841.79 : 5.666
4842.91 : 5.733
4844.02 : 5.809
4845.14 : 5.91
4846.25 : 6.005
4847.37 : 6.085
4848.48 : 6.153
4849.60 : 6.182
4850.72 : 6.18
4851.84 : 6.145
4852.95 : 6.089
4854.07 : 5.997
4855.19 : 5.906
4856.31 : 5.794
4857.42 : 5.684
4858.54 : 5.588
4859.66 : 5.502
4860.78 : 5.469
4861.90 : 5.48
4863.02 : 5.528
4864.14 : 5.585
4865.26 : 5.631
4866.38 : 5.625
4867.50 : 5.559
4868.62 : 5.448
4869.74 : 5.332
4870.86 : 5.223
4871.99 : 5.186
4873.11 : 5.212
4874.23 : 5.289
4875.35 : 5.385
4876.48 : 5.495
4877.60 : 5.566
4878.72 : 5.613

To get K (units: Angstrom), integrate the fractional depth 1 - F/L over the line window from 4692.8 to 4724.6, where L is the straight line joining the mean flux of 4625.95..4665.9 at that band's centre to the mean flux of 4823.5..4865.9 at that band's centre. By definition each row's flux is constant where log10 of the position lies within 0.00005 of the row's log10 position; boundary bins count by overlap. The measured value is 0.1 Angstrom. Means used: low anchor 5.9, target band 5.82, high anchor 5.69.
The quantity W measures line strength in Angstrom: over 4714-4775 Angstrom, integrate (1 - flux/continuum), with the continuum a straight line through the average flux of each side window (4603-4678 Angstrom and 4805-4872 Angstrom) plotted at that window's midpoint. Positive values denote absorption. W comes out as 1.7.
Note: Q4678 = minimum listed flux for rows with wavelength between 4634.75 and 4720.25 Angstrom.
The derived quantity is 5.368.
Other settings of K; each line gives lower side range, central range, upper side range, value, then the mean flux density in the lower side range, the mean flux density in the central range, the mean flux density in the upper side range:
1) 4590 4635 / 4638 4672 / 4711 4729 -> 1.46 Angstrom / 6.05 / 5.77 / 6.01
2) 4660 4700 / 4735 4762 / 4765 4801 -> -1.53 Angstrom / 5.85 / 5.7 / 5.16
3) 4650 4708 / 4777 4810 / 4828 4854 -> 2.36 Angstrom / 5.8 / 5.37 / 5.77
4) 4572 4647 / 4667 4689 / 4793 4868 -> 0.20 Angstrom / 5.93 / 5.81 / 5.72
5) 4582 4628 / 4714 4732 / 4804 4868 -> -0.37 Angstrom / 5.98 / 5.97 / 5.73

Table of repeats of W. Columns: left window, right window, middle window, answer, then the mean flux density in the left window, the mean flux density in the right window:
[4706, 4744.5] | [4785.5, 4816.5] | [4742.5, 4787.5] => 3.72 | 5.86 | 5.66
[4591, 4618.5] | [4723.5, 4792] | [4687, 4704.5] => -0.38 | 5.98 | 5.42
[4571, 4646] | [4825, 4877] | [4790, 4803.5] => 0.19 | 5.94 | 5.63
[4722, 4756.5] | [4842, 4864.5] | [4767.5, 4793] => 3.52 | 5.78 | 5.84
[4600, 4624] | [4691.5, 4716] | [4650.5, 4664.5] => -0.16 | 6.08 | 5.71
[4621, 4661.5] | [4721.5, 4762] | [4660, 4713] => 0.64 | 5.93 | 5.75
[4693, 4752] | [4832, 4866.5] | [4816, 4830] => 0.53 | 5.8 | 5.76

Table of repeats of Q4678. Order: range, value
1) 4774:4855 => 4.679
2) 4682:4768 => 5.146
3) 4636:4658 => 5.493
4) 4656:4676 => 5.474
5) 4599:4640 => 5.65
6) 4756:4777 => 4.947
